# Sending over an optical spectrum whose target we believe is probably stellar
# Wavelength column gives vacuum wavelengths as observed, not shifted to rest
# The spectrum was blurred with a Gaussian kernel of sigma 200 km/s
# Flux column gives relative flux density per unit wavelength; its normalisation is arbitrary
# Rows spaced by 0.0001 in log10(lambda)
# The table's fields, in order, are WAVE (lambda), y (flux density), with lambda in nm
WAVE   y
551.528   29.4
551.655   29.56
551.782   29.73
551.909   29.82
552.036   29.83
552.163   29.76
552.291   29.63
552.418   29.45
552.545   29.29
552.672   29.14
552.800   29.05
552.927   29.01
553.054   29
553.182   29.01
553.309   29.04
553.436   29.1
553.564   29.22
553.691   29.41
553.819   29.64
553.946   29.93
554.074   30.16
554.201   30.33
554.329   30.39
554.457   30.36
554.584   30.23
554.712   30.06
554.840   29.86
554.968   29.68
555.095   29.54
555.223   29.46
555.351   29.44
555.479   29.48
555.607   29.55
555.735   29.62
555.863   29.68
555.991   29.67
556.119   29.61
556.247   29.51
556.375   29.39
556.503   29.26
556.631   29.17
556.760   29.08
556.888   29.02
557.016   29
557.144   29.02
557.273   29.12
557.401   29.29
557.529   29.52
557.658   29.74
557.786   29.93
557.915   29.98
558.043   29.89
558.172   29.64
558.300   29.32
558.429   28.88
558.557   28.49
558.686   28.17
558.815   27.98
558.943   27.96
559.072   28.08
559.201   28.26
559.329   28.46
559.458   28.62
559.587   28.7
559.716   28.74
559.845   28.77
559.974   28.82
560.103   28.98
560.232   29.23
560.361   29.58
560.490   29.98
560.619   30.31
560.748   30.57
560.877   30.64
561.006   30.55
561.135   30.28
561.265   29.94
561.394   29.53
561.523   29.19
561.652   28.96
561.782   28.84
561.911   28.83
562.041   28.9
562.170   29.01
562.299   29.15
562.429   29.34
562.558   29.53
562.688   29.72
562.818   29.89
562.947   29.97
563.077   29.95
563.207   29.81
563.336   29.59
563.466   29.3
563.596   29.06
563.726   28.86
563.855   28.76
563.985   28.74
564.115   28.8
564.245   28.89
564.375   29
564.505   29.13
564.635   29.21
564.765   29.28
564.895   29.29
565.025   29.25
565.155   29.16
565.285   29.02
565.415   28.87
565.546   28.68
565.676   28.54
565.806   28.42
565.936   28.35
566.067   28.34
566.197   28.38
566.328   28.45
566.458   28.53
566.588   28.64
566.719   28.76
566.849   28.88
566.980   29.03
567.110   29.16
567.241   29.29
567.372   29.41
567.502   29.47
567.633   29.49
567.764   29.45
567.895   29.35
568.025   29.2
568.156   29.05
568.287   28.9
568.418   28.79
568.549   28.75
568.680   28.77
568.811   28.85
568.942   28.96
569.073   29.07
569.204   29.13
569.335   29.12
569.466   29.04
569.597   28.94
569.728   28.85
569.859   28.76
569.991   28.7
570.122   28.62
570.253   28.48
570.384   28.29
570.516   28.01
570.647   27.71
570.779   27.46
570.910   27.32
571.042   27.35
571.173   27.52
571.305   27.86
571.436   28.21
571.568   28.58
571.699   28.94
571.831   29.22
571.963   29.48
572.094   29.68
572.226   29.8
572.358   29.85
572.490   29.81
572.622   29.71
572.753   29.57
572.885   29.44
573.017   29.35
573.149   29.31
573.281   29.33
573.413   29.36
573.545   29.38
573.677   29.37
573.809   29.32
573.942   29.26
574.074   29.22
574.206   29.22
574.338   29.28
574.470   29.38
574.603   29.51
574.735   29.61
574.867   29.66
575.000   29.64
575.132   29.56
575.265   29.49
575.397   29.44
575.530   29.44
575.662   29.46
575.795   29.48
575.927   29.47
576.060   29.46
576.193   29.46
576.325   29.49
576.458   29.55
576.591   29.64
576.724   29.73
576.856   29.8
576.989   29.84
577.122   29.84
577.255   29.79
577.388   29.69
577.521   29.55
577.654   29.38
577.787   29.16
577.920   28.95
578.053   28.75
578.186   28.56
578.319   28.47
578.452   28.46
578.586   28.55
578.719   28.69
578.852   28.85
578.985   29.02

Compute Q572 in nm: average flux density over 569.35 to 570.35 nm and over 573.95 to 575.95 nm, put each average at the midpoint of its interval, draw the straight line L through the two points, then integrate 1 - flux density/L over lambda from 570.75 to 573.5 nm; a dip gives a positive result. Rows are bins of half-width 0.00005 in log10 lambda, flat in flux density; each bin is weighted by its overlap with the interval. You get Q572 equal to 0.01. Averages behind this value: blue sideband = 28.8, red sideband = 29.5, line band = 28.9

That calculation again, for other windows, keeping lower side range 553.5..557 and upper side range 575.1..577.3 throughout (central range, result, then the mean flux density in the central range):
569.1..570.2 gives 0.03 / 28.9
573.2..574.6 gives 0.01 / 29.3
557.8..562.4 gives 0.07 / 29.2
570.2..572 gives 0.09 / 28.1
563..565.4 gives 0.04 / 29.2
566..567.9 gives 0.04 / 28.9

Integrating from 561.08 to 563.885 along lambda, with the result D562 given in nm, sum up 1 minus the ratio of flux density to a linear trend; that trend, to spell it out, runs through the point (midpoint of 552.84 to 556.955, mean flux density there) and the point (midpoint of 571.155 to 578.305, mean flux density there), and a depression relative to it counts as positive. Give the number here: 0.009 nm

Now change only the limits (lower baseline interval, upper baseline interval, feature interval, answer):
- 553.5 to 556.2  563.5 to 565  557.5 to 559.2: 0.03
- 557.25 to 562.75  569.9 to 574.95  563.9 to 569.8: 0.03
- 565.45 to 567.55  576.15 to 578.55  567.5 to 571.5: 0.04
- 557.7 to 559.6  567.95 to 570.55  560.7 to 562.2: -0.04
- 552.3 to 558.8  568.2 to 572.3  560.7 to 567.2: -0.04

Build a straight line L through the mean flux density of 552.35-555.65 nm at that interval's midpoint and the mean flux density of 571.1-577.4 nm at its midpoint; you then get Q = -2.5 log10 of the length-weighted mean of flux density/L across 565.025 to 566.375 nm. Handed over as 0.03 mag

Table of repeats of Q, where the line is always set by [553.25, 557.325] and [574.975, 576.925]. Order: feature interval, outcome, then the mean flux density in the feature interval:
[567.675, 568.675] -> 0.02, 29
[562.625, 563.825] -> 0.00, 29.6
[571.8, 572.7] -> 0.00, 29.7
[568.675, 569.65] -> 0.02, 29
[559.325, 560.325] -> 0.03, 28.8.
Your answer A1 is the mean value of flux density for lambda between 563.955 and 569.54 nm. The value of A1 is 29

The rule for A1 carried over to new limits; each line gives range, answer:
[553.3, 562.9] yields 29.4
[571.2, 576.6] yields 29.4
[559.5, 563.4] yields 29.5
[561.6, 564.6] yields 29.2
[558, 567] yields 29.1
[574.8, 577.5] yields 29.6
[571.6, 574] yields 29.4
